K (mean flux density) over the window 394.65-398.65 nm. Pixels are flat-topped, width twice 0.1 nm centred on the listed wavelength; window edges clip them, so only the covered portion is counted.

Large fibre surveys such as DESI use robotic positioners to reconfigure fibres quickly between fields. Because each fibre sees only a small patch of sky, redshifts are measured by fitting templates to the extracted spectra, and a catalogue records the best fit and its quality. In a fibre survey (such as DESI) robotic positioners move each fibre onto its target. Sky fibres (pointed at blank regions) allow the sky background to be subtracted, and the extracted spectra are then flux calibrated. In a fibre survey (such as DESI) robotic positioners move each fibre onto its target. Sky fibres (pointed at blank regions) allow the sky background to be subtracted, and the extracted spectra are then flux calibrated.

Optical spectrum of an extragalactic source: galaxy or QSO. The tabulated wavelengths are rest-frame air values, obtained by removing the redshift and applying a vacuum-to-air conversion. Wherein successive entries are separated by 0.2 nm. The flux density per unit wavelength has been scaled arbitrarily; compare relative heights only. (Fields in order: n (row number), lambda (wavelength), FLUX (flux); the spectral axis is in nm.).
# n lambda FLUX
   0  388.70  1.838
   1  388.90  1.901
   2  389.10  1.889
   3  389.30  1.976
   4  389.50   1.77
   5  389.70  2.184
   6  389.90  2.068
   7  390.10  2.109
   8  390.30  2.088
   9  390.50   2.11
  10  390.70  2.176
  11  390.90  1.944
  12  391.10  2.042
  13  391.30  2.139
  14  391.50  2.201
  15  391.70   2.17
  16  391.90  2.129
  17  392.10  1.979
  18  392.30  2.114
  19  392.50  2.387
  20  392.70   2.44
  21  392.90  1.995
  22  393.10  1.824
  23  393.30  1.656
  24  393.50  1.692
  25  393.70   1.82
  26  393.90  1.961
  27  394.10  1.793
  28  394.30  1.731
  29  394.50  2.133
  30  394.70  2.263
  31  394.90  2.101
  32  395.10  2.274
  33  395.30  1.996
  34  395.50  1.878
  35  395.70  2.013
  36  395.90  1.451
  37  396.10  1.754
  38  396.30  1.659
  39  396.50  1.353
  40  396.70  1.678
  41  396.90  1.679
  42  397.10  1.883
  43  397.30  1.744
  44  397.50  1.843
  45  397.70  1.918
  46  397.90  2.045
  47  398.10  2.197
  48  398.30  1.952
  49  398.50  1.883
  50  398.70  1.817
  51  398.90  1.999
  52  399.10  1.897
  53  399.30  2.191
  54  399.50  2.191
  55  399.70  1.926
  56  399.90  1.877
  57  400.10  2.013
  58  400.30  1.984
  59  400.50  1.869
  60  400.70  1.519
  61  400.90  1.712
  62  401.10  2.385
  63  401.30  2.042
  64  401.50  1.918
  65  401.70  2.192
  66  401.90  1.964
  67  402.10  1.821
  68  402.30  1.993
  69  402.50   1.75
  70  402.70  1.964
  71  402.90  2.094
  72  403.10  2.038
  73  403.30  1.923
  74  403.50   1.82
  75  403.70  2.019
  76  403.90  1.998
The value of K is 1.87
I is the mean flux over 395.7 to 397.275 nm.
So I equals 1.67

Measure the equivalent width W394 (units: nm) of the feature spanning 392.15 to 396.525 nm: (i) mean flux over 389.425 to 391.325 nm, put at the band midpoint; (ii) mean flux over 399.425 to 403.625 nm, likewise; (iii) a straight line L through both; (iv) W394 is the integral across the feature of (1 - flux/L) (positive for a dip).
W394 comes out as 0.20 nm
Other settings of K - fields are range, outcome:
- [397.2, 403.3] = 1.96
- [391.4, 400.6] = 1.94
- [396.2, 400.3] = 1.89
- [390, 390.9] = 2.1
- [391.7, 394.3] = 1.98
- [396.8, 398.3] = 1.9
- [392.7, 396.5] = 1.89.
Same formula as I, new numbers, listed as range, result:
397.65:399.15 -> 1.97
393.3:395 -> 1.92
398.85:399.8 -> 2.04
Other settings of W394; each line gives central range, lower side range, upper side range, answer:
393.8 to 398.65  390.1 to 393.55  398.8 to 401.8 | 0.34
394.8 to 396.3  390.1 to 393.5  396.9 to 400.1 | 0.08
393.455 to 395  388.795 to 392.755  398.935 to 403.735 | 0.08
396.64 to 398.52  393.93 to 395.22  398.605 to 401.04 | 0.08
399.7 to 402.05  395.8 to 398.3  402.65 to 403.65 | -0.06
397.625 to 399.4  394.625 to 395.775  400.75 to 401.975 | 0.05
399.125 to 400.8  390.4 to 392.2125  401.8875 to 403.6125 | 0.02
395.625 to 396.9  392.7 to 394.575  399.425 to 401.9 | 0.17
